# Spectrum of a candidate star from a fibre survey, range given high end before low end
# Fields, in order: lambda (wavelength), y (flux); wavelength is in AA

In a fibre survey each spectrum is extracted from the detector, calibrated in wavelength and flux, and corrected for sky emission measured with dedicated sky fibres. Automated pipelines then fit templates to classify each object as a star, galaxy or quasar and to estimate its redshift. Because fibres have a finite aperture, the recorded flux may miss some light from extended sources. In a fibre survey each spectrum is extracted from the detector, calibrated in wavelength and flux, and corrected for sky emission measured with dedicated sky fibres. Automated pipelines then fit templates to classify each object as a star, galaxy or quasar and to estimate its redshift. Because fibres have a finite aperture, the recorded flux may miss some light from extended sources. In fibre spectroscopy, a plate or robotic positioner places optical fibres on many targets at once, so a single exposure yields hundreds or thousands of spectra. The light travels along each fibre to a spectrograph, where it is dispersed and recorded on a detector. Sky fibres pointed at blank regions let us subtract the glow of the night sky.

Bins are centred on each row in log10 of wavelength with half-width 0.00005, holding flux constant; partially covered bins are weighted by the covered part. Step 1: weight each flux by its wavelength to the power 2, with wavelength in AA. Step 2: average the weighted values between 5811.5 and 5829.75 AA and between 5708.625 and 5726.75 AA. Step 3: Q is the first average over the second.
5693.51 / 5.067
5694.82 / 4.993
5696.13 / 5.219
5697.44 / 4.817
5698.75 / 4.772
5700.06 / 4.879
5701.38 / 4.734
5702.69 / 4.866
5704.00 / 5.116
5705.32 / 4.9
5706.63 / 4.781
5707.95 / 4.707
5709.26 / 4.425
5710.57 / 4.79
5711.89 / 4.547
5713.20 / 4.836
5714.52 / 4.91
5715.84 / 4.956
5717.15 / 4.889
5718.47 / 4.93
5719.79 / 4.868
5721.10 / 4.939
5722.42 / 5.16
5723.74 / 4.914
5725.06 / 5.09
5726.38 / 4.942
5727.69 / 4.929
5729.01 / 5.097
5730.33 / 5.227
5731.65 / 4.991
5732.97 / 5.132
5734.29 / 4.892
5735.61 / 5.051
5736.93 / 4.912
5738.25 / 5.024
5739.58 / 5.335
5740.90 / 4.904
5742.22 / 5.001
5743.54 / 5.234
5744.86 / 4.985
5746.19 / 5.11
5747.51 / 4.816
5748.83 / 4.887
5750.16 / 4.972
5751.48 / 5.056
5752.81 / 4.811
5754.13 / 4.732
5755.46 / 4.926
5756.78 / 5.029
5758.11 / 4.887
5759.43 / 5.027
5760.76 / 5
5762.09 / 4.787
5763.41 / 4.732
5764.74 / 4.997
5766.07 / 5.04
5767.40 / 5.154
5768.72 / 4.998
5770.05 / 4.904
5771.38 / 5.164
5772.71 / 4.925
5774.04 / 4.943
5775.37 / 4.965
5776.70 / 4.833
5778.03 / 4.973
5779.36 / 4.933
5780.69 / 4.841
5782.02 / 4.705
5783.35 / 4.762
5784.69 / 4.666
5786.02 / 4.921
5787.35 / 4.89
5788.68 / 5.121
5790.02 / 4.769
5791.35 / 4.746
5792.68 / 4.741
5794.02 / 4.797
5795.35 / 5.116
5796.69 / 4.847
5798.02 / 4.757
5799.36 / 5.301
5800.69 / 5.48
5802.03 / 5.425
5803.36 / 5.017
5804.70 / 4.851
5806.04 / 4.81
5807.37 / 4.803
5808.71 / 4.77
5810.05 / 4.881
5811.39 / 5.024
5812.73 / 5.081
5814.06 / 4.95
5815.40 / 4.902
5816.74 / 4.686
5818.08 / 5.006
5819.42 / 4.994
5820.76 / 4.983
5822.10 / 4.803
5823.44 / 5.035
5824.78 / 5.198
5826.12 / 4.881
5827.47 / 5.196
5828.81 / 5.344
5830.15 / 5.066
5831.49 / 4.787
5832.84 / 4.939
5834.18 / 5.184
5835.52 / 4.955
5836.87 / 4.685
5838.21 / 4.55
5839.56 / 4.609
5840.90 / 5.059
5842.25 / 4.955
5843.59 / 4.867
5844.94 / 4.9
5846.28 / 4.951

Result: 1.07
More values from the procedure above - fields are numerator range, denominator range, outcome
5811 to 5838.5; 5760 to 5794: 1.03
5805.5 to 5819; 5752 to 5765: 1.02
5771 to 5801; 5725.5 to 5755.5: 1.00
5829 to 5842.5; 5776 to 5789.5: 1.02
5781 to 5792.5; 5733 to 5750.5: 0.98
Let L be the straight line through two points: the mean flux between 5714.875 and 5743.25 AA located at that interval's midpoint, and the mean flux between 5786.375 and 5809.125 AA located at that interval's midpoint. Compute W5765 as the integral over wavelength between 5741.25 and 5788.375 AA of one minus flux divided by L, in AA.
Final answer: 0.5 AA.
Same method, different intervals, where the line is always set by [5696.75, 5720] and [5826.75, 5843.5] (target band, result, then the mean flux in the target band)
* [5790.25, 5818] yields -0.2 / 4.95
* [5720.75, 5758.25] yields -1.2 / 5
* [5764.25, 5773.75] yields -0.3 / 5.02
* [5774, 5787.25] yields 0.1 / 4.85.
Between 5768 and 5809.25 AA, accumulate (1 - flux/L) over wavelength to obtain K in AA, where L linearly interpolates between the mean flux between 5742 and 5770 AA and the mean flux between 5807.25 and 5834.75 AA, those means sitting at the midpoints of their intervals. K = 0.3 AA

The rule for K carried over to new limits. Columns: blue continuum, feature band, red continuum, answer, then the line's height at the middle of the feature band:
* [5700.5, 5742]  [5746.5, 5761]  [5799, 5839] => 0.1 AA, 4.95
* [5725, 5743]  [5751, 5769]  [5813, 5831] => 0.3 AA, 5.03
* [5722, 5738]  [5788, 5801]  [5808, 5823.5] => 0.0 AA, 4.95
